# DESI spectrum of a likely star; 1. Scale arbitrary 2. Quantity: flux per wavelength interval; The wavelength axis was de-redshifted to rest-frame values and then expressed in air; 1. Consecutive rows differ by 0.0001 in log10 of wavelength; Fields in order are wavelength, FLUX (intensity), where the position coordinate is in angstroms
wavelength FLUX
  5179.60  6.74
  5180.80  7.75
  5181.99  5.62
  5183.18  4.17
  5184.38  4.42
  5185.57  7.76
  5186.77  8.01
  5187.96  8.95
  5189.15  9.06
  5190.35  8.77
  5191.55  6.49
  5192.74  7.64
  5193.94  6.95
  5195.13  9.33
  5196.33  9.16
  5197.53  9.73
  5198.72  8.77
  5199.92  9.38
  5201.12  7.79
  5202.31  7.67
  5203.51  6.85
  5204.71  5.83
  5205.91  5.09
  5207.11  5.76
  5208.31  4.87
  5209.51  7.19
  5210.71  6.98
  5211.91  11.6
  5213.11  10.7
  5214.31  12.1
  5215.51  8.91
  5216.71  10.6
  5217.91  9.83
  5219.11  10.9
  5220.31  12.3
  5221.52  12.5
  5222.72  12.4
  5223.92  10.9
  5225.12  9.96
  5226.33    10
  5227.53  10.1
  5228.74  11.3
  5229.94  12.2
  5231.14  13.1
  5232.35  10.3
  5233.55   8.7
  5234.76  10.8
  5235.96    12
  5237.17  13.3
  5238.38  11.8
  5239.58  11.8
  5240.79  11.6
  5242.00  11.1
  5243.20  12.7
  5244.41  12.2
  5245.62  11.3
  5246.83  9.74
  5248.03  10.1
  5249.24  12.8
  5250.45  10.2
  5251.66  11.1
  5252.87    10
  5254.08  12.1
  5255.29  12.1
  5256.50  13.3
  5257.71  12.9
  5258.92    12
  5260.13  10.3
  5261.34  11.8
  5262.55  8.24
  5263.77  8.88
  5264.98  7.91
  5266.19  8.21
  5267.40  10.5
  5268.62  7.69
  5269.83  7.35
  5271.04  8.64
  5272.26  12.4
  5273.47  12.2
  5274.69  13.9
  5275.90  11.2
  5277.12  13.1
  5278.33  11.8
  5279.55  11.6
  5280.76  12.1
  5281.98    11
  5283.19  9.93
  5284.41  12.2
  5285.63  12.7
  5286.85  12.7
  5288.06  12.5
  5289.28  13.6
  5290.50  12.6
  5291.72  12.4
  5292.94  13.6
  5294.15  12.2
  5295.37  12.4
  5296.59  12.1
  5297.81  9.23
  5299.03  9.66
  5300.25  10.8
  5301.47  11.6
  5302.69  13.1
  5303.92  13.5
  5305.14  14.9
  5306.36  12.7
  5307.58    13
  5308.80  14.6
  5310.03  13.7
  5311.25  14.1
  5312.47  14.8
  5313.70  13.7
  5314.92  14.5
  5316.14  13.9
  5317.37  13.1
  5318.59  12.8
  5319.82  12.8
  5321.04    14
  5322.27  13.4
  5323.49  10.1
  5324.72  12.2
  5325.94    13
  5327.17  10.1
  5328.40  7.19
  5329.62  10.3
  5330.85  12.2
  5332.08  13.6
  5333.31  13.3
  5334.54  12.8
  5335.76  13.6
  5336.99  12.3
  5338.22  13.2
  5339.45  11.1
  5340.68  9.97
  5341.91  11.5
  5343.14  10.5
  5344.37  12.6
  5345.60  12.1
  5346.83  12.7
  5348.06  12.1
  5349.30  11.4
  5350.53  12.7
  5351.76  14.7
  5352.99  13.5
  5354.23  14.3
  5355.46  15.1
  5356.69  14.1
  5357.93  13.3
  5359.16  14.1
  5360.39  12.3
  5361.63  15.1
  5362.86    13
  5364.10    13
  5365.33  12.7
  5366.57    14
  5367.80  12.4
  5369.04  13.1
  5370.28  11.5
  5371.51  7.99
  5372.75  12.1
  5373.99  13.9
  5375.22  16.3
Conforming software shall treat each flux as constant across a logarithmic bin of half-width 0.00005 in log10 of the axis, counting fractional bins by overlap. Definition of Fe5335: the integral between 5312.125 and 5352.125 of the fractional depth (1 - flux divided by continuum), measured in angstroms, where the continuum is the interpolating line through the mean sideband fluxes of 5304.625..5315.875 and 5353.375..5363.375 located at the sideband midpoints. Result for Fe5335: 4.6 angstroms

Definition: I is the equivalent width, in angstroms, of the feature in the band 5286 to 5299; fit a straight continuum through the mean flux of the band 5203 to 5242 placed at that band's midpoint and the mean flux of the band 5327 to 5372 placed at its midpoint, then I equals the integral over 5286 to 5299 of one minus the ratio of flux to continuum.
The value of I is -0.9 angstroms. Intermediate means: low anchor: 10.1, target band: 12.2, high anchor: 12.5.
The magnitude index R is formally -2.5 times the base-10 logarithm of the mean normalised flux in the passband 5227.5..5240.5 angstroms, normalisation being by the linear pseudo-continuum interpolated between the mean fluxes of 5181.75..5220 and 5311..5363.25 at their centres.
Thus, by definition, -0.24 mag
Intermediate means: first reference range 8.09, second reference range 12.7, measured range 11.5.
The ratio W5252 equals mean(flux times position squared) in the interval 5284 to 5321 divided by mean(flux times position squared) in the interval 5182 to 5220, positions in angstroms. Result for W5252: 1.7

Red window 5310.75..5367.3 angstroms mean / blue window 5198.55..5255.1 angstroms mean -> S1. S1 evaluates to 1.2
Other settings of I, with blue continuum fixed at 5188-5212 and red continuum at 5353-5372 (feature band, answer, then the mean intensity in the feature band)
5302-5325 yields -3.93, 13.4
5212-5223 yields -3.78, 11.1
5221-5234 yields -3.72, 11.1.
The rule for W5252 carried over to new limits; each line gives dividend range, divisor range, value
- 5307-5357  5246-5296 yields 1.15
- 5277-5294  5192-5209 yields 1.69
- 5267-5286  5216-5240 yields 1.01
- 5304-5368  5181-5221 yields 1.66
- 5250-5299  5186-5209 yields 1.51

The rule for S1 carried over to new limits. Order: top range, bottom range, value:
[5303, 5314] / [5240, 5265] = 1.24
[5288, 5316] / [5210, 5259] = 1.15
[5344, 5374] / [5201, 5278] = 1.24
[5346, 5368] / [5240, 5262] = 1.16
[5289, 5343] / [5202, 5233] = 1.29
